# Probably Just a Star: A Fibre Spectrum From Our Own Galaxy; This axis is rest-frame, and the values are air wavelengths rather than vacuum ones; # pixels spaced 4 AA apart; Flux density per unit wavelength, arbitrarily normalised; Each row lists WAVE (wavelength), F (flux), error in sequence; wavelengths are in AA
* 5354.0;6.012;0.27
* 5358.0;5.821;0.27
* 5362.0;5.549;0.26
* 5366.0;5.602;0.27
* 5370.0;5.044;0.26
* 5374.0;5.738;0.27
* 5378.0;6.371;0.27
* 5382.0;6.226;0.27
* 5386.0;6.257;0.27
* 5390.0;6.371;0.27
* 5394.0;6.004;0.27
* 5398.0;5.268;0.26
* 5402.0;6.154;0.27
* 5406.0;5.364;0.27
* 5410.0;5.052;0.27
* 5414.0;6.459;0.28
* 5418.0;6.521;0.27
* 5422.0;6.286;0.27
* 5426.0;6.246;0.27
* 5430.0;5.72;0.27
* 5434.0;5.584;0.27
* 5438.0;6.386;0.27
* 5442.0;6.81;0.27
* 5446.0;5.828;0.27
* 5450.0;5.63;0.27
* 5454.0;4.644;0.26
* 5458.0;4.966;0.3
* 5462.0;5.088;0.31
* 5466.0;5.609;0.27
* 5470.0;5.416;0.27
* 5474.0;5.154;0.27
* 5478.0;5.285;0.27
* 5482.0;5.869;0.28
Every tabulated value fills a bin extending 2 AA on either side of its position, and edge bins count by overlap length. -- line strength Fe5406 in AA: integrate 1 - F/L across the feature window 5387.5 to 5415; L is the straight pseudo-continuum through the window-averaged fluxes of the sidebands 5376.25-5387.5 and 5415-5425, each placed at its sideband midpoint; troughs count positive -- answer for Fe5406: 2.4 AA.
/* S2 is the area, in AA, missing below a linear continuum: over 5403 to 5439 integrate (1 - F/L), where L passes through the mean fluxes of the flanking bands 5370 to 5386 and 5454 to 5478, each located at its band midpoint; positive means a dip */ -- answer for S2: -2.2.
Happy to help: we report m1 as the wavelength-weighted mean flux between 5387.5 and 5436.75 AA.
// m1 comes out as 5.93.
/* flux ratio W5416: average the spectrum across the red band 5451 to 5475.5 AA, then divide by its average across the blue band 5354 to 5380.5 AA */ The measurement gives 0.90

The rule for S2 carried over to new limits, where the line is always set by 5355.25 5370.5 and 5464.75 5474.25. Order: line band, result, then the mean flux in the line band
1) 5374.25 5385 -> -1.3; 6.2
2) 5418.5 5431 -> -1.6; 6.17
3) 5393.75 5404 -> -0.5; 5.78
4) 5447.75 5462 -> 0.9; 5.09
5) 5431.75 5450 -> -2.1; 6.09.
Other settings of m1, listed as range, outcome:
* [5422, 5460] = 5.78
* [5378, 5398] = 6.14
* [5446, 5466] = 5.21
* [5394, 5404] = 5.77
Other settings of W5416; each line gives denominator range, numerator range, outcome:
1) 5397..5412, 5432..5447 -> 1.13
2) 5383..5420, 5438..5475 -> 0.93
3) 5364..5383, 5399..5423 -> 1.03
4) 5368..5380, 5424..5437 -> 1.03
